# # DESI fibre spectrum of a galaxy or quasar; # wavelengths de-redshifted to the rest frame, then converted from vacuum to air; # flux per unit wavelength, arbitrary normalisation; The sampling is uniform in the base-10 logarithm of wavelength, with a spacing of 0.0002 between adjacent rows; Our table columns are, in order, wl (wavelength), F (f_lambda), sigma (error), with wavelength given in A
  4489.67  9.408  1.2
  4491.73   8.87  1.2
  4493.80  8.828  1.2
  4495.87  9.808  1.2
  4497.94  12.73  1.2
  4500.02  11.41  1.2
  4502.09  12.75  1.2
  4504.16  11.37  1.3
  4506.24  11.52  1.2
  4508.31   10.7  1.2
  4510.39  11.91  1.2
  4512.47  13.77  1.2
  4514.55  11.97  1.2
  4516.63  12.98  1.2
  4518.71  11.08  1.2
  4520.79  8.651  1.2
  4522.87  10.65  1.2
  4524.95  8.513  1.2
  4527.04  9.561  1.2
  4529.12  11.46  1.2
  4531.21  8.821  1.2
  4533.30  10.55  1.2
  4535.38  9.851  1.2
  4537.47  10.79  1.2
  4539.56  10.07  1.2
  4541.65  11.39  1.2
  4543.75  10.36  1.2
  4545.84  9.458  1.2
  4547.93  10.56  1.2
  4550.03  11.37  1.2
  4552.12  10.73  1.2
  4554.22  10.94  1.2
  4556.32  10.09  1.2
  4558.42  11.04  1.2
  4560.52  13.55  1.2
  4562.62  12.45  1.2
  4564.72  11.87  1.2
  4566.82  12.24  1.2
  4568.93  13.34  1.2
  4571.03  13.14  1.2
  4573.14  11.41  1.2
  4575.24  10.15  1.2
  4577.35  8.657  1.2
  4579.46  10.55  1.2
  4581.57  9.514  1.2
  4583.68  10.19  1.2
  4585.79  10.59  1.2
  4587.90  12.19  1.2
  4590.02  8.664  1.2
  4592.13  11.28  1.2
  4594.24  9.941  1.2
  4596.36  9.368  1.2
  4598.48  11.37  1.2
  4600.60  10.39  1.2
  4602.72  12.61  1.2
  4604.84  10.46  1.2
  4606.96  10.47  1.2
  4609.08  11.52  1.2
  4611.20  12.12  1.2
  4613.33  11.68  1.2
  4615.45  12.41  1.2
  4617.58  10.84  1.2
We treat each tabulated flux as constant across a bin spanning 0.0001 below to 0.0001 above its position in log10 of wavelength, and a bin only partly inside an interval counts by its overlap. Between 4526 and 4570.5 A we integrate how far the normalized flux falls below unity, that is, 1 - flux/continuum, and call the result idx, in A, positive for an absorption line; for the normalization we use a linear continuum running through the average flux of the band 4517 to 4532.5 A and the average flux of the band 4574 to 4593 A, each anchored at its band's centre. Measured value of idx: -4.1 A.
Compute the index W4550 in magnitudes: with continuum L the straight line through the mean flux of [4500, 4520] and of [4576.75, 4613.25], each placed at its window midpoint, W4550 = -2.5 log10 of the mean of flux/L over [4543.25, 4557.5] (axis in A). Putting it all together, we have 0.080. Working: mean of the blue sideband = 11.9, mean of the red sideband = 10.6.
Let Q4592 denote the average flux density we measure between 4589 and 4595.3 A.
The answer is 9.98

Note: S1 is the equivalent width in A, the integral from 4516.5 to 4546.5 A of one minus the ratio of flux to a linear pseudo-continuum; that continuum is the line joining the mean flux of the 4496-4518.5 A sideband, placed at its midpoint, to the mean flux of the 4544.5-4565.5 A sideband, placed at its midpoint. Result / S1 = 3.5 A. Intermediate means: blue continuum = 12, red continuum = 11.2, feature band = 10.2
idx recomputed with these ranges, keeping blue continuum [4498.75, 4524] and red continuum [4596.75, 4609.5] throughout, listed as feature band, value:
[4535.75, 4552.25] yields 1.2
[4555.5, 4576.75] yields -1.2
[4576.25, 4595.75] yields 1.7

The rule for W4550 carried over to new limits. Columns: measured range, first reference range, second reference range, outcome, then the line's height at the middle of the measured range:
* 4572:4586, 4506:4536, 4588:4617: 0.08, 10.9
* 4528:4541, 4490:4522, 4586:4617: 0.09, 11.1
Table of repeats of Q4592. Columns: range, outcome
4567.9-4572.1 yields 13.2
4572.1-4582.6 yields 10.1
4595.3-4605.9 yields 10.8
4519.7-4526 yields 9.29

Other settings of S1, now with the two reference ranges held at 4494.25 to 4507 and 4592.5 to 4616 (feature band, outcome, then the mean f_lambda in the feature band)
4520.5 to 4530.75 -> 1.4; 9.8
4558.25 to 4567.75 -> -0.9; 12.3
